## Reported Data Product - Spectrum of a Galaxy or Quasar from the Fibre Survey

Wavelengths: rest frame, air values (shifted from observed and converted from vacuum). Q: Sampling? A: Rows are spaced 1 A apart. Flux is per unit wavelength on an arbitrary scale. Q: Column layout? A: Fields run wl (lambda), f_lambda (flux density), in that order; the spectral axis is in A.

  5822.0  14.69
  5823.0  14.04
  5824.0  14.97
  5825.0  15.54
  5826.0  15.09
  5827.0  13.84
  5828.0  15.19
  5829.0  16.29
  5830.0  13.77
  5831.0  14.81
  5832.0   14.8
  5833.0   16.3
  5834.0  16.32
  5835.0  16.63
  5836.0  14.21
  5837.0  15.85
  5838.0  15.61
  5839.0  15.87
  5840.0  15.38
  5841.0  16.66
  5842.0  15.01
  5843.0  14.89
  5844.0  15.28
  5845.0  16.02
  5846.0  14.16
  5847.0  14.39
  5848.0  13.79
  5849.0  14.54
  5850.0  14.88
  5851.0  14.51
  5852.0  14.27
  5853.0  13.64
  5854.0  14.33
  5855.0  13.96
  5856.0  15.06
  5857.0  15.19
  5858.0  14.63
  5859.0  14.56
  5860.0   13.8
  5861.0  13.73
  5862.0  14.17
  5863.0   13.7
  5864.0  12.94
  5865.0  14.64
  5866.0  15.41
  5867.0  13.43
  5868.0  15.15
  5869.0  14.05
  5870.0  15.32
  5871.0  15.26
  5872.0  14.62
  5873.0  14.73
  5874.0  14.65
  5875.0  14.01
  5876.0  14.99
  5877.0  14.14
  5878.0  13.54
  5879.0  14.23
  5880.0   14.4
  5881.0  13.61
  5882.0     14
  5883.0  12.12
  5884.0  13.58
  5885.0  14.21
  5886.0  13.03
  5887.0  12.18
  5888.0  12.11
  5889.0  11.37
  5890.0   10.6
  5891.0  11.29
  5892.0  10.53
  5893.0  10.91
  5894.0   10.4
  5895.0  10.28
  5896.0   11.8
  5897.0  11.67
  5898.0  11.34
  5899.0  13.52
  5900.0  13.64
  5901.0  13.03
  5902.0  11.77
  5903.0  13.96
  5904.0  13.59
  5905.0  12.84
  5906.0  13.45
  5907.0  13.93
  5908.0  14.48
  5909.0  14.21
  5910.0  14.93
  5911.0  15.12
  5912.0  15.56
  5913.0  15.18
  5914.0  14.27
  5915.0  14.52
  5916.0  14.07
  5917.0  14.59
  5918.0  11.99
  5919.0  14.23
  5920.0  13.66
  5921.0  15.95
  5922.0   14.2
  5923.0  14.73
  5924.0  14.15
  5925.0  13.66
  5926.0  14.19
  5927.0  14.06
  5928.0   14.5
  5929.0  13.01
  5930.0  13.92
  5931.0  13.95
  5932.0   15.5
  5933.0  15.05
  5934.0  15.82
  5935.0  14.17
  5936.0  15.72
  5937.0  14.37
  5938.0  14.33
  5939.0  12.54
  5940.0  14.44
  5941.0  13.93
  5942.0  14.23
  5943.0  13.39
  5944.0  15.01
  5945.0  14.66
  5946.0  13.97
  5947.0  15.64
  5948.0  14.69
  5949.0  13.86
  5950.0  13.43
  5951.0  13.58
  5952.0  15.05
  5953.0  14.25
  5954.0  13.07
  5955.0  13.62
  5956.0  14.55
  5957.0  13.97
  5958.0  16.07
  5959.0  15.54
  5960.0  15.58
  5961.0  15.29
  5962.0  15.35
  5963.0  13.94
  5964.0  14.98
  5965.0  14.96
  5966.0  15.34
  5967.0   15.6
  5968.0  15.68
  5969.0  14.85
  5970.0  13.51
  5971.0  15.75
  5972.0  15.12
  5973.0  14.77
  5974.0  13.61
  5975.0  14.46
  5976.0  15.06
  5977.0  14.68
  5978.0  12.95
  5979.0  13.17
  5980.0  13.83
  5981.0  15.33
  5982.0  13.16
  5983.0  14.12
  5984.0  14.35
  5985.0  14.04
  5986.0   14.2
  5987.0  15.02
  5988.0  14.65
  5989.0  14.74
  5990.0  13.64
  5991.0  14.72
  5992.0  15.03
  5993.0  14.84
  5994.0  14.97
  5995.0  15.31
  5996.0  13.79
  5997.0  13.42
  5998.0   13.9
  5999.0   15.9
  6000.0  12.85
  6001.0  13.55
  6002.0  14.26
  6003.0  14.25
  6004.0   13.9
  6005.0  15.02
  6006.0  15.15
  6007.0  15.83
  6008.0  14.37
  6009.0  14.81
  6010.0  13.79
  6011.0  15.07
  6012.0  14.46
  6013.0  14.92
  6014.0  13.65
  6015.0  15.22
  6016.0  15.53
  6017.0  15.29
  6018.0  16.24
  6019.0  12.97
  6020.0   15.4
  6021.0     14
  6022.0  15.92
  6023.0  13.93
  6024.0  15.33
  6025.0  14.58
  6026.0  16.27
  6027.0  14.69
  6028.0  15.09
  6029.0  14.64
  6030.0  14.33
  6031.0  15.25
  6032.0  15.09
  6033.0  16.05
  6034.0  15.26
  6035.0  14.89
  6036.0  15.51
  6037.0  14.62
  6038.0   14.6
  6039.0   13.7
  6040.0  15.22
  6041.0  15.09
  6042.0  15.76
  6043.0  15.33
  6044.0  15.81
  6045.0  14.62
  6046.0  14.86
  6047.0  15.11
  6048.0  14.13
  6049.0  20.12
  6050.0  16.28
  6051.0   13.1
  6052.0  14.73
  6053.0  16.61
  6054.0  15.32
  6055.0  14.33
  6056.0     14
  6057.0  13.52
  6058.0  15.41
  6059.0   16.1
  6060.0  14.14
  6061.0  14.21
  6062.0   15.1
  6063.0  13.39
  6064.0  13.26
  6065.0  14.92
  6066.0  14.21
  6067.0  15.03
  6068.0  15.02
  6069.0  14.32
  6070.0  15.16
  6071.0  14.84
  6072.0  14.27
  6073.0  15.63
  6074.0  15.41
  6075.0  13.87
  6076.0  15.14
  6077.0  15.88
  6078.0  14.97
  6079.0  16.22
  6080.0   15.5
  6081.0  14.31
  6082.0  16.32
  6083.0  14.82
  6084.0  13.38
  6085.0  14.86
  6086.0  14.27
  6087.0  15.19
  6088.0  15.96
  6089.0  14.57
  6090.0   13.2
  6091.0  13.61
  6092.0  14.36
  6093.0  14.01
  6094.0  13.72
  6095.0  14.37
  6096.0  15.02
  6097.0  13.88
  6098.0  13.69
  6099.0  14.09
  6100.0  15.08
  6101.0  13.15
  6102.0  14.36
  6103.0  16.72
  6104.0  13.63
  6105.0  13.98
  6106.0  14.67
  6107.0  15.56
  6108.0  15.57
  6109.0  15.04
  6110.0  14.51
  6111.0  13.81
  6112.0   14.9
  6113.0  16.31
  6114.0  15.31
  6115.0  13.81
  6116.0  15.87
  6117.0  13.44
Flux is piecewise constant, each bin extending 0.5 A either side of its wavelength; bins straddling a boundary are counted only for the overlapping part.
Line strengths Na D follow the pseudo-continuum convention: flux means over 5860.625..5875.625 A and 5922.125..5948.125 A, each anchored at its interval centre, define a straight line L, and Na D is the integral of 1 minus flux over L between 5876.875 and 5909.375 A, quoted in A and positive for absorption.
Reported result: 3.8 A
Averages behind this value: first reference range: 14.4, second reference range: 14.4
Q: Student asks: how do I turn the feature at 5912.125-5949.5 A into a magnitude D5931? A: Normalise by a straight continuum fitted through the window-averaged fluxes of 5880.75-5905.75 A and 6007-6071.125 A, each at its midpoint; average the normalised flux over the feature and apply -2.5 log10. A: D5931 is -0.11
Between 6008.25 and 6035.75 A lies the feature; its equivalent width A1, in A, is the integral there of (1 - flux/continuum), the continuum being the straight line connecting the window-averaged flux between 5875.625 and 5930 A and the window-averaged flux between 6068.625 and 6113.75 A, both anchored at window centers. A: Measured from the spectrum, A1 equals -1.3 A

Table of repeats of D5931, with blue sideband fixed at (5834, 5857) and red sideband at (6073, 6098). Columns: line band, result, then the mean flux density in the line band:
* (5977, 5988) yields 0.056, 14.1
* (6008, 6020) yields 0.004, 14.7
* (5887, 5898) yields 0.316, 11.2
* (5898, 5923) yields 0.069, 14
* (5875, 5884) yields 0.081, 13.9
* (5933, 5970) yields 0.020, 14.6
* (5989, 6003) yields 0.035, 14.3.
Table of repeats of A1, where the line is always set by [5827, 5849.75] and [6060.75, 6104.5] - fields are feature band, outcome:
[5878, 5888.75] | 1.28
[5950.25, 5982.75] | 0.73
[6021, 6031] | -0.12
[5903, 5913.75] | 0.53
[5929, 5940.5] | 0.40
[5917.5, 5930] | 0.82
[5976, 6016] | 1.15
